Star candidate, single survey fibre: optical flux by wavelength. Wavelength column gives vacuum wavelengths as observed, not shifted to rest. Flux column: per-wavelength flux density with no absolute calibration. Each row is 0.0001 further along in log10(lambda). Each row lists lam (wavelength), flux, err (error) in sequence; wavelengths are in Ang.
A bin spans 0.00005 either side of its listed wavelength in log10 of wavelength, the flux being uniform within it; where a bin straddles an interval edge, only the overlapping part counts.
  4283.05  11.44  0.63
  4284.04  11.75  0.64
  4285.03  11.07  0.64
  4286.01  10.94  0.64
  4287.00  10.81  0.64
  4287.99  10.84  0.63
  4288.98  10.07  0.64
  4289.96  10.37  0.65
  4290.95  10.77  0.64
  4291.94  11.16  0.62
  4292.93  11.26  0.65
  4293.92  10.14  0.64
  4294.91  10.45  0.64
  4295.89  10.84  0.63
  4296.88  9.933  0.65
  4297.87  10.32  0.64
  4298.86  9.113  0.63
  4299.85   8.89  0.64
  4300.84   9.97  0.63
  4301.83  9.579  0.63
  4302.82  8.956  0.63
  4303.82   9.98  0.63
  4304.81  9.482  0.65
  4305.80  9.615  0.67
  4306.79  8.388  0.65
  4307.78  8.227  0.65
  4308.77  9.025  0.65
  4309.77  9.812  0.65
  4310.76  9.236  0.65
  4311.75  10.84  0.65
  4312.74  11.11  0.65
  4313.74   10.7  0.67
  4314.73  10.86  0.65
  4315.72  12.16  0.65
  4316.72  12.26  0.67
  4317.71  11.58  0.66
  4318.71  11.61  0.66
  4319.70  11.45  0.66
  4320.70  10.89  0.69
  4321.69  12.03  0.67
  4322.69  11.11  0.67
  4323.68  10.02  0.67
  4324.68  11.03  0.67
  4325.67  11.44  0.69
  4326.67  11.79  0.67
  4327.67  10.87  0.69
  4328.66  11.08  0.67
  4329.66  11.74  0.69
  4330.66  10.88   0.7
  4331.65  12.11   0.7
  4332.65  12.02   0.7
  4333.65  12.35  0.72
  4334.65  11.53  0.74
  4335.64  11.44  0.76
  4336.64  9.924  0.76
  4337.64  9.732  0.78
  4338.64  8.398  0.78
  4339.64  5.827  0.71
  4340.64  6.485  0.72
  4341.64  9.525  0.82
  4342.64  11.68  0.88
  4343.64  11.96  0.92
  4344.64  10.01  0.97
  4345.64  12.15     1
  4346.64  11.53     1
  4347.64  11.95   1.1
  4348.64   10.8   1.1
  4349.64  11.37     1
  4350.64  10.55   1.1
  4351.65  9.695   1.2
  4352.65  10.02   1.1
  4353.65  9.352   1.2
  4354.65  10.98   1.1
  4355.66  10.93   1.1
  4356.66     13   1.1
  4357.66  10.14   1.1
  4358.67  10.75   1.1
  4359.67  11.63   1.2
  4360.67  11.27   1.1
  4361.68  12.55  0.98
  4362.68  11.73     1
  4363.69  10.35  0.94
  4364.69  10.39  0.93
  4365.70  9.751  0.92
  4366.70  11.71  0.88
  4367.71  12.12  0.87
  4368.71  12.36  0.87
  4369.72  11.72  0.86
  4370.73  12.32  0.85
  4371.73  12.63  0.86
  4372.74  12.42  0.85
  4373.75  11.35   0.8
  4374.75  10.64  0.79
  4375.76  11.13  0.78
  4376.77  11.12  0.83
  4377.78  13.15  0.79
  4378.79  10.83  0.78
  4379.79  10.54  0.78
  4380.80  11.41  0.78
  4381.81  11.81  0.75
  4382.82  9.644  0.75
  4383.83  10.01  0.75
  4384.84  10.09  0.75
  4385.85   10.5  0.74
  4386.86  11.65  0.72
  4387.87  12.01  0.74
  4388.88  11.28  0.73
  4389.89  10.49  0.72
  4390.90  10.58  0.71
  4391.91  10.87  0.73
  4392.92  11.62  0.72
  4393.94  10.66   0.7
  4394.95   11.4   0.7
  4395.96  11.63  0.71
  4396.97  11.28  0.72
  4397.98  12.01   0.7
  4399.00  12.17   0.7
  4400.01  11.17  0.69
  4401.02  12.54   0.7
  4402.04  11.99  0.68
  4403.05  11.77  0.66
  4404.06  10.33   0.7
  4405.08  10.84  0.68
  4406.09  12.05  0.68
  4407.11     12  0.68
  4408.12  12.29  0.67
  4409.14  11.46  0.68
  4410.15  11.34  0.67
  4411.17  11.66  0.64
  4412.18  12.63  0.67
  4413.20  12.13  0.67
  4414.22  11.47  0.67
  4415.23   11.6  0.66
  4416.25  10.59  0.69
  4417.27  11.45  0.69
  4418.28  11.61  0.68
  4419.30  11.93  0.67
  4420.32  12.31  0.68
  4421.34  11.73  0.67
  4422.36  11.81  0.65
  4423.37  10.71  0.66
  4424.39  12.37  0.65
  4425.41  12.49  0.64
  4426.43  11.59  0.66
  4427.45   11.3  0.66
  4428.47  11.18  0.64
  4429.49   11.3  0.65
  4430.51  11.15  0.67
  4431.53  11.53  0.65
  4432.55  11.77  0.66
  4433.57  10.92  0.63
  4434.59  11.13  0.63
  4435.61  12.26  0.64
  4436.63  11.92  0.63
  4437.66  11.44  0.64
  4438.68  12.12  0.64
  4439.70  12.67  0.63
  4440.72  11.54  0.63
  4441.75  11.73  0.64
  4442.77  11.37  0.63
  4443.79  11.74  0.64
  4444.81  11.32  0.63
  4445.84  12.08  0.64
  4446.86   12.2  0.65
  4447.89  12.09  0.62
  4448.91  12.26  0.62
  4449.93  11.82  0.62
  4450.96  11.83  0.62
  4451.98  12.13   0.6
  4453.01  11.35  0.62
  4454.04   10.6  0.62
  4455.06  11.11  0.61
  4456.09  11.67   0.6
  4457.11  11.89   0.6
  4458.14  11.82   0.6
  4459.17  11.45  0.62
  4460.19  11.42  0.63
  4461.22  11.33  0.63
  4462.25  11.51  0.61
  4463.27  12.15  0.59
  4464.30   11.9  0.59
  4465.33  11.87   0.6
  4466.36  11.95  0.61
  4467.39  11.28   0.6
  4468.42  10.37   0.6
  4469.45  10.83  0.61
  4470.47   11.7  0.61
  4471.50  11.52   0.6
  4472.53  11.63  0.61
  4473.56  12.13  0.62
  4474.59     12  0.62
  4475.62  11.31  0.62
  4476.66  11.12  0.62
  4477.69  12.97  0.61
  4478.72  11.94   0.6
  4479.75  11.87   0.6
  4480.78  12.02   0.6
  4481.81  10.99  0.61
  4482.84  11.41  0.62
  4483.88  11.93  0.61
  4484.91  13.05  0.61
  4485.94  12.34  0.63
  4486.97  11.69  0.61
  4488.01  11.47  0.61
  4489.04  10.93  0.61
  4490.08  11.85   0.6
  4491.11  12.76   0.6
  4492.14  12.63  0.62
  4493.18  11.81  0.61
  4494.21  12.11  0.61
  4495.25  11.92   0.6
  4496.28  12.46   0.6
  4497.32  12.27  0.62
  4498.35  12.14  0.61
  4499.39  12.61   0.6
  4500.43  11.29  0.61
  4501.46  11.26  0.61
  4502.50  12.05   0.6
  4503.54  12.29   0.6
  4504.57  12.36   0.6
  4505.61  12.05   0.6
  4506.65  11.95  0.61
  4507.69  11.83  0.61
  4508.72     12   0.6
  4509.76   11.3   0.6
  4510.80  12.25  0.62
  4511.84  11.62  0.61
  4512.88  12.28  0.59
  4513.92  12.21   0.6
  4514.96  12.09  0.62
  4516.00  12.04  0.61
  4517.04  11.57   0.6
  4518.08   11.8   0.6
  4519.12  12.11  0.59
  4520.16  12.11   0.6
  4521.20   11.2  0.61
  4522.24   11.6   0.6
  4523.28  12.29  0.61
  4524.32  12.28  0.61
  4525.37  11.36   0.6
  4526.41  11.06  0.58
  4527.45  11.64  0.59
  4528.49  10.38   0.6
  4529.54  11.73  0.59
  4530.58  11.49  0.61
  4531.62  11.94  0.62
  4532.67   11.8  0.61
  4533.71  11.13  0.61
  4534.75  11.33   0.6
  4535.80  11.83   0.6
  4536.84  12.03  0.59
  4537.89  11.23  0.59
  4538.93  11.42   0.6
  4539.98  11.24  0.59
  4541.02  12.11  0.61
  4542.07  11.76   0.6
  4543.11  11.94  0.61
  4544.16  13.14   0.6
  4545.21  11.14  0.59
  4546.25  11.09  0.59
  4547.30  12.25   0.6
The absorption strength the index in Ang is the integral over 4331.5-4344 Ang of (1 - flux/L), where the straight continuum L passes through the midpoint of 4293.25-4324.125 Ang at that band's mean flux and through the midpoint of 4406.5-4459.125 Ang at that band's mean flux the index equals 0.5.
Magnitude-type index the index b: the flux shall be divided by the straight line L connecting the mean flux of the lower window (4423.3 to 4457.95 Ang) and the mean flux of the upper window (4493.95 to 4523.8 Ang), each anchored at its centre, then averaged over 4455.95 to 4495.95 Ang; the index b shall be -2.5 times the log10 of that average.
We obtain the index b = 0.01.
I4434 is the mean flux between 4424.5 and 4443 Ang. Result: 11.7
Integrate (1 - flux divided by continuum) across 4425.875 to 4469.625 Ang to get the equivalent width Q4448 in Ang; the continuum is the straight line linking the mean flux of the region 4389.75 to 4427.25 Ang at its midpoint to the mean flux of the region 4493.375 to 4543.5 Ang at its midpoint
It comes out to 0.2 Ang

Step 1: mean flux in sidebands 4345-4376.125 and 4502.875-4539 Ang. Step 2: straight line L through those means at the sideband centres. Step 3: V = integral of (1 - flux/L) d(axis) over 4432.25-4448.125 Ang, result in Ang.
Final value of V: -0.3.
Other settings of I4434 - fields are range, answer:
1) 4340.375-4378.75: 11.2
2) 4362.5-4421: 11.4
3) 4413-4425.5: 11.7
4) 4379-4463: 11.5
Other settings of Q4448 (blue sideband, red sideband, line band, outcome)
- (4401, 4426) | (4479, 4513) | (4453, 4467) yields 0.32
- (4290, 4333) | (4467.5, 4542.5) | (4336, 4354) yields 1.19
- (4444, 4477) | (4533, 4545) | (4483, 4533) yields -0.91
